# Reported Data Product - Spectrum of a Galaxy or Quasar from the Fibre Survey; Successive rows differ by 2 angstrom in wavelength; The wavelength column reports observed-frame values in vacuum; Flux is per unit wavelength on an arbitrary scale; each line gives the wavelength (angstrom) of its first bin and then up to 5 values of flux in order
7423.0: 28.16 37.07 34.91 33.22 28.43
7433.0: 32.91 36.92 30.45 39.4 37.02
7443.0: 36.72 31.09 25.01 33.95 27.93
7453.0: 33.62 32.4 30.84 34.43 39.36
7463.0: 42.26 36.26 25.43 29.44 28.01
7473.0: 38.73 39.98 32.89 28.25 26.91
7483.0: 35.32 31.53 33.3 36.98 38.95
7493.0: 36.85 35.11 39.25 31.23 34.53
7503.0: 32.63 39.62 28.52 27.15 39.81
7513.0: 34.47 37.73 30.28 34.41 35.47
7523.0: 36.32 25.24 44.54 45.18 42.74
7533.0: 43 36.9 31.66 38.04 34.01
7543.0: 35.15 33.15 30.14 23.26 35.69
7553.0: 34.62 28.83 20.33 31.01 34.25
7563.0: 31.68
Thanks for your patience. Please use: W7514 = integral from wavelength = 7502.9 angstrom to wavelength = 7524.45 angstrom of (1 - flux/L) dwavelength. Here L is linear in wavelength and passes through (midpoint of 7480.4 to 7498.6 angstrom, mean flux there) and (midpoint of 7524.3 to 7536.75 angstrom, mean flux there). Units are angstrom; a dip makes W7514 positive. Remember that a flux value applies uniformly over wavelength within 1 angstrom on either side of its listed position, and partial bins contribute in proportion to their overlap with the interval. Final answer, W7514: 2.0 angstrom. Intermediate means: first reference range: 35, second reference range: 39.5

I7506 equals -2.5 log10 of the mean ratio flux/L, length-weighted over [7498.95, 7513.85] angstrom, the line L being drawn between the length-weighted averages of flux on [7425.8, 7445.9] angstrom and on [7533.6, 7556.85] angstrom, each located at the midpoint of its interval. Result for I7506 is -0.016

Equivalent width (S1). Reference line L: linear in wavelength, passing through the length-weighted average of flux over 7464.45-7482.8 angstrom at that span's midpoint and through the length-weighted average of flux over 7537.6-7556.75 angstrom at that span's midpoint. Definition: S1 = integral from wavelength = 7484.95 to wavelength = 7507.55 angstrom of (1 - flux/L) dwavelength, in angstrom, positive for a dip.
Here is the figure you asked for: -2.3 angstrom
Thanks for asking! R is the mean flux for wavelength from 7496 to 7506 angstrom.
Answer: 35.5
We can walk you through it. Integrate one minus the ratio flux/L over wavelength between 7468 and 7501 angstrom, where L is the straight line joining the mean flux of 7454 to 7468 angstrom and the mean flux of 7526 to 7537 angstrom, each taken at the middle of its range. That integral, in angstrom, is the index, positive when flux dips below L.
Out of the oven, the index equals 2.6 angstrom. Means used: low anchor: 34.4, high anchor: 41.5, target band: 33.9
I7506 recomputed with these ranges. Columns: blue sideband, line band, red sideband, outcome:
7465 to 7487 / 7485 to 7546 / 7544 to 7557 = -0.15 mag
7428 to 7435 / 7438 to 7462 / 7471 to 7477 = 0.02 mag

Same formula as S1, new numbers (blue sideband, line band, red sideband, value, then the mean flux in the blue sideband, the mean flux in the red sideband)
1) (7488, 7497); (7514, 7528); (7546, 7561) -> -0.5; 37.2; 29.5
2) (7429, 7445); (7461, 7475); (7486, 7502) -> 0.3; 34.3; 35.8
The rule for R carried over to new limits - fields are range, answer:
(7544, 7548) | 31.6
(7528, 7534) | 43.6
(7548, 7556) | 30.6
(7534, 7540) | 35.5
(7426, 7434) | 32.4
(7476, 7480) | 30.6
